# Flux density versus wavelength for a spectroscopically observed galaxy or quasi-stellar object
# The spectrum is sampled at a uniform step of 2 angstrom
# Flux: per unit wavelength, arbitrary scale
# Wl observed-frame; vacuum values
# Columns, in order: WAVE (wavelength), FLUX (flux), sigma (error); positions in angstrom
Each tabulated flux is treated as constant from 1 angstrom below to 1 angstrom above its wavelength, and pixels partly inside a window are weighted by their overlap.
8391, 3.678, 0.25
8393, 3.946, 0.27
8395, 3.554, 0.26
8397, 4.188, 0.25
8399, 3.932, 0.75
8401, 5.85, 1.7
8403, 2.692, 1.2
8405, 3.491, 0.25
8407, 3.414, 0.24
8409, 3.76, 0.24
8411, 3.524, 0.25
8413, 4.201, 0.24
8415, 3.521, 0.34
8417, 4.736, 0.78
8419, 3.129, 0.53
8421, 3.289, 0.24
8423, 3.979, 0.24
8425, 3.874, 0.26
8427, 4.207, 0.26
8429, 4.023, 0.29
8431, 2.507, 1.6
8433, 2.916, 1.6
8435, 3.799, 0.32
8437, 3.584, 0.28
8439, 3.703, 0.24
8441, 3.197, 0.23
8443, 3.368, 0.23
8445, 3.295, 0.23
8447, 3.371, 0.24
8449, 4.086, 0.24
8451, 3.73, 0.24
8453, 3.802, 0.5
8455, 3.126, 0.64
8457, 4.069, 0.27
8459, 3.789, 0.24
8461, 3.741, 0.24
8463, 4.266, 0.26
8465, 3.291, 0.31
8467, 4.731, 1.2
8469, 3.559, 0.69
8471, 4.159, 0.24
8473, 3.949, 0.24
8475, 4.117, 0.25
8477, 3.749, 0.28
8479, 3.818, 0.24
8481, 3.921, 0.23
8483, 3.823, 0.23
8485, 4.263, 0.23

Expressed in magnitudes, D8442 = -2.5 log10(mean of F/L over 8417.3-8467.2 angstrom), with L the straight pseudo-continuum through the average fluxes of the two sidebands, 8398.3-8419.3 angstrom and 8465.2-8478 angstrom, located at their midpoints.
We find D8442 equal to 0.09 mag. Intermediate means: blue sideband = 3.86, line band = 3.63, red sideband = 4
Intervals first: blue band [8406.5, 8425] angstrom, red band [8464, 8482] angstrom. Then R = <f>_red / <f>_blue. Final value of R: 1.0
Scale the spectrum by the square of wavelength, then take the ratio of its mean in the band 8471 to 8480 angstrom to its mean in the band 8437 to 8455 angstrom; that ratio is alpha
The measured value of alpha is 1.12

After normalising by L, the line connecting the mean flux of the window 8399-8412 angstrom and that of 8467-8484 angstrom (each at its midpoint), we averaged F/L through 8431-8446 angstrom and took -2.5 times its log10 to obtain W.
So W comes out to 0.16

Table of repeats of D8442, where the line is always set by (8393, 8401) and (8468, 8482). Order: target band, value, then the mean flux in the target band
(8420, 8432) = 0.114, 3.65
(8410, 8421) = 0.086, 3.77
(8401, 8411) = 0.143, 3.61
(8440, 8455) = 0.133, 3.52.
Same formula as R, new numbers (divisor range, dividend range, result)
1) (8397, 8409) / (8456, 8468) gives 1.02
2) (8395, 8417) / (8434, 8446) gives 0.90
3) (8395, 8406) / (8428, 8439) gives 0.85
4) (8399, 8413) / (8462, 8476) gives 1.05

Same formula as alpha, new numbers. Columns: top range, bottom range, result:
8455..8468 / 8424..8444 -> 1.12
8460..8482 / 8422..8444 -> 1.12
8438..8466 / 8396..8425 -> 0.96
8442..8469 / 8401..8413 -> 1.04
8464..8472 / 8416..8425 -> 1.05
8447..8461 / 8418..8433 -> 1.07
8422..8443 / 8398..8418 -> 0.92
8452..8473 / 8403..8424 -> 1.07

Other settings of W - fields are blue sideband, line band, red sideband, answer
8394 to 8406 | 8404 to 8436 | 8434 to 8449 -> 0.03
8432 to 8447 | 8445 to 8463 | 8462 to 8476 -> -0.01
